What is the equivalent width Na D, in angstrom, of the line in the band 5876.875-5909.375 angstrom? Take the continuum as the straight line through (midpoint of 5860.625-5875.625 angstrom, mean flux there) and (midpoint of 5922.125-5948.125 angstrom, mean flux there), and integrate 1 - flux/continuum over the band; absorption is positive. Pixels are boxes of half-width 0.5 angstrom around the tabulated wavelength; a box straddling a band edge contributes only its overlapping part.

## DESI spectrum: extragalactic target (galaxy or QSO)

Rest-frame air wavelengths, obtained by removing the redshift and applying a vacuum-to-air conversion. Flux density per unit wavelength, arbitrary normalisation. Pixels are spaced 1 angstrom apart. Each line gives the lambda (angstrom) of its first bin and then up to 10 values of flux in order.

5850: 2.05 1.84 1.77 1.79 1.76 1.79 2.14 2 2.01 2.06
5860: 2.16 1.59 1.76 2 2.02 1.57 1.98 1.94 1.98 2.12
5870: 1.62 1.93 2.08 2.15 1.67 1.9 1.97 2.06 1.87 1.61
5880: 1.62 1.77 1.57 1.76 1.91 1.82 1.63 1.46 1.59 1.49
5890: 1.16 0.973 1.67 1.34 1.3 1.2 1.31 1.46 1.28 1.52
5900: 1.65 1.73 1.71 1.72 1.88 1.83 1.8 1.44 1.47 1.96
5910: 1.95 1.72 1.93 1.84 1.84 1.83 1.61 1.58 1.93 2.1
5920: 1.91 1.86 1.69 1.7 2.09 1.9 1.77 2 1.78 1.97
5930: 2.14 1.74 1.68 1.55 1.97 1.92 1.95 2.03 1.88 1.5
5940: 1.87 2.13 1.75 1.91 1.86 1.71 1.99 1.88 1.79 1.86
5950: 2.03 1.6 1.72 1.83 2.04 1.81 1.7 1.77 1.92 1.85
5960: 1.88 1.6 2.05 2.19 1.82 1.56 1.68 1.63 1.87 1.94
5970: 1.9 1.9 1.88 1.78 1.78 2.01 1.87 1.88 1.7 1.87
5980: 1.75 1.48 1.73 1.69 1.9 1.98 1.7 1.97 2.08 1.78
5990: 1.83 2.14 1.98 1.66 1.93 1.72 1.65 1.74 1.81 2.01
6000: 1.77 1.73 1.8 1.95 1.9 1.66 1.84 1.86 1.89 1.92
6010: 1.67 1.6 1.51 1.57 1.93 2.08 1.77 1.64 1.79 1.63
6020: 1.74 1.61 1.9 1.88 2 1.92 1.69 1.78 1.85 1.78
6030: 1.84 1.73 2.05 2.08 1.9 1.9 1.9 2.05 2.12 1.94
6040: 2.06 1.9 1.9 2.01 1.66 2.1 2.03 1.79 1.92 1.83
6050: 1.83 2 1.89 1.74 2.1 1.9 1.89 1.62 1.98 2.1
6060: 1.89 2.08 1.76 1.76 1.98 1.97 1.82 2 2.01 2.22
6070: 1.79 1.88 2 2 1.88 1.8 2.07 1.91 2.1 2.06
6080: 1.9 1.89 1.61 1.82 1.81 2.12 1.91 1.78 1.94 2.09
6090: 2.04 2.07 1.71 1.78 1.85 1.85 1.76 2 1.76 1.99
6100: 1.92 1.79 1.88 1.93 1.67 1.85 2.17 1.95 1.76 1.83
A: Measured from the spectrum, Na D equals 5.1 angstrom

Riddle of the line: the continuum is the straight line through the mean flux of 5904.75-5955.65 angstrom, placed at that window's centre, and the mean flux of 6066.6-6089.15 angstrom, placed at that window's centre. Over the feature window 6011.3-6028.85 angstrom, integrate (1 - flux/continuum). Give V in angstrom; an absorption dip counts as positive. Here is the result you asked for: 1.1 angstrom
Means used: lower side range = 1.84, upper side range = 1.94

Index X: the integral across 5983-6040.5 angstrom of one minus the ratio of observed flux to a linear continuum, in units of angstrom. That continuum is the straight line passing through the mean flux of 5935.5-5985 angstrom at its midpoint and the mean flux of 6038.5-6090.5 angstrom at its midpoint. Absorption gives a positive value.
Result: 1.1 angstrom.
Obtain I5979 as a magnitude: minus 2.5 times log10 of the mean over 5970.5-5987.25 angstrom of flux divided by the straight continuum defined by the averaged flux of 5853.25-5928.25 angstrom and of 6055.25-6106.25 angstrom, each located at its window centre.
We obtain 0.01 mag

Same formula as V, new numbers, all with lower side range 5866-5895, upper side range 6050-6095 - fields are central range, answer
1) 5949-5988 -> -0.5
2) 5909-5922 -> -0.7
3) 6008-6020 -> 0.7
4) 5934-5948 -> -0.8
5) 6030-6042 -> -0.5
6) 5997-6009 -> 0.0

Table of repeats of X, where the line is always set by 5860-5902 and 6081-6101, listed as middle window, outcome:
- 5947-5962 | -0.6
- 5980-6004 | -0.5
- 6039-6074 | -1.4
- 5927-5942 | -1.1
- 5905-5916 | -0.4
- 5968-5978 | -0.6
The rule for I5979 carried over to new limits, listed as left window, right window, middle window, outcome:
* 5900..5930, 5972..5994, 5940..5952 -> -0.02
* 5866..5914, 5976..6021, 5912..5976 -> -0.06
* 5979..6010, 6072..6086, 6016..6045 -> 0.00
